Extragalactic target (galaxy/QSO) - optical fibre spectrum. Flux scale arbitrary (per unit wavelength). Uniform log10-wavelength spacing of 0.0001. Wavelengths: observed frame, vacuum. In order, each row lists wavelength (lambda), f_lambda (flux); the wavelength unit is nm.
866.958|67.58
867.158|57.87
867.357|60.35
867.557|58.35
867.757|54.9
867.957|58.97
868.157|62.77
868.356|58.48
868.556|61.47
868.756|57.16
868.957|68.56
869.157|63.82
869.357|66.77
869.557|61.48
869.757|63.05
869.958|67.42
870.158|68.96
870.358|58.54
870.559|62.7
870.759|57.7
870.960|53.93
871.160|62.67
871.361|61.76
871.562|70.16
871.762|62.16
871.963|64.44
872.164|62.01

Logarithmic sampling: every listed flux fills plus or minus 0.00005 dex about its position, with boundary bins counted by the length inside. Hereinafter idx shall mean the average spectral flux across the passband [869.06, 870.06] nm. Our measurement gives 64.5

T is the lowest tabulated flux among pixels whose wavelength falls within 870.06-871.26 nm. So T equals 53.93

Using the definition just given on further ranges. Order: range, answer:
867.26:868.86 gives 54.9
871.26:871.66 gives 61.76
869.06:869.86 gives 61.48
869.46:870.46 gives 58.54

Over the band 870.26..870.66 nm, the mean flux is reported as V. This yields 60.6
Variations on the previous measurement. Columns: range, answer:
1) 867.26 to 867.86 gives 57.8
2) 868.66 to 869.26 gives 63.2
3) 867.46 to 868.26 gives 58.8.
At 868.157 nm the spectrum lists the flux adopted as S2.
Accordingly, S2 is 62.77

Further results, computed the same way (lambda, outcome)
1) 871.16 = 62.67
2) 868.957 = 68.56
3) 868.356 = 58.48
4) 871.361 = 61.76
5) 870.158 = 68.96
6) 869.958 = 67.42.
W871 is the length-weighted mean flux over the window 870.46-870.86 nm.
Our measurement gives 60.2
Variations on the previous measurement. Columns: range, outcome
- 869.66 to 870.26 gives 66.5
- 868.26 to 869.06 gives 61.4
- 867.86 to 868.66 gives 60.5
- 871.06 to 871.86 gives 64.2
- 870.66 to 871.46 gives 59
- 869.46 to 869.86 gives 62.2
